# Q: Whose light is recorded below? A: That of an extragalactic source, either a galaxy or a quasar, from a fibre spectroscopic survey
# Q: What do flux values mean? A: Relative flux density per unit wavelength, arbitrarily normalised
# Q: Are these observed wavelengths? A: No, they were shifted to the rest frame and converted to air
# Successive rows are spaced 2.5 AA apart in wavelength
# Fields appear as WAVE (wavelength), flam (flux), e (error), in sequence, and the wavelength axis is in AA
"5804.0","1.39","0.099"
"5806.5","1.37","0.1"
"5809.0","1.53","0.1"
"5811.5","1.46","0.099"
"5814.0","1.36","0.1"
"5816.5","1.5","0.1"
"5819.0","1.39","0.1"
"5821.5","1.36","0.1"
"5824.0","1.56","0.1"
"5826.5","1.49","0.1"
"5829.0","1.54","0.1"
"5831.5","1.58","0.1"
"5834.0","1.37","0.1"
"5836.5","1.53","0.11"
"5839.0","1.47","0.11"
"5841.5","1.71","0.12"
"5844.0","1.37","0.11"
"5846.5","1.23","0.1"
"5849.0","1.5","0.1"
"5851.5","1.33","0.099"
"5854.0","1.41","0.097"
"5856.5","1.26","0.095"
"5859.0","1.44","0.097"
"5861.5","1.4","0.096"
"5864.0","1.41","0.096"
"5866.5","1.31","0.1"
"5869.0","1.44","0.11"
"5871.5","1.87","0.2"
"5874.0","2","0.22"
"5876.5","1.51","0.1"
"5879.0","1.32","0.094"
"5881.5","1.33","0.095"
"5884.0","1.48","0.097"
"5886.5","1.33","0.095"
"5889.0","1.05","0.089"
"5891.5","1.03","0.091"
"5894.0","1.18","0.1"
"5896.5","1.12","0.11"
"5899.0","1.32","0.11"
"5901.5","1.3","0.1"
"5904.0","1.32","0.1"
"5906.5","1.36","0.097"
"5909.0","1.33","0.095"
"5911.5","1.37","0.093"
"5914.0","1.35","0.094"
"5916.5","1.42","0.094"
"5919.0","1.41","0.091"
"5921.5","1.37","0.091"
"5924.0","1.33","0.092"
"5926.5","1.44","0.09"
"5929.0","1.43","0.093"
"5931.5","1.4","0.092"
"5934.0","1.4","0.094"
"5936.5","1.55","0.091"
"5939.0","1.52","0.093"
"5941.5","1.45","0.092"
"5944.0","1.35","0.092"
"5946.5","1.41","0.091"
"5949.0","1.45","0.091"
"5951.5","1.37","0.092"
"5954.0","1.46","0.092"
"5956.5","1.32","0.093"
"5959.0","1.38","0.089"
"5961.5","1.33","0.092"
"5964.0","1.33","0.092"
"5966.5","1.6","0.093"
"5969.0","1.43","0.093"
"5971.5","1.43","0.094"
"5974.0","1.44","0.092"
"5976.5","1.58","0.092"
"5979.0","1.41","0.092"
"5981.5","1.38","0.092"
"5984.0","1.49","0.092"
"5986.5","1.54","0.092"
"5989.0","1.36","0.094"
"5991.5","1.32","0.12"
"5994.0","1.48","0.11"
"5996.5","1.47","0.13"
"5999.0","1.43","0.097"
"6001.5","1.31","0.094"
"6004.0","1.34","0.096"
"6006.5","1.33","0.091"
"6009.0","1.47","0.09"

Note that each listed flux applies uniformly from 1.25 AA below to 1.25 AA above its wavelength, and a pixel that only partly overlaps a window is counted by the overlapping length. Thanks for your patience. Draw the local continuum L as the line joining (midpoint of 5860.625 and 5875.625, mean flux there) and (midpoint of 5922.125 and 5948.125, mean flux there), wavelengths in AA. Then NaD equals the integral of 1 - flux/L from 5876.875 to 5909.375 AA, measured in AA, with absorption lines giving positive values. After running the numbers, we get 5.3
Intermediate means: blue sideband 1.57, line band 1.27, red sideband 1.43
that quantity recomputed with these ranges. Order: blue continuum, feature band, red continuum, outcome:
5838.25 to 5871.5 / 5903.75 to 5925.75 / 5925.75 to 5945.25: 1.1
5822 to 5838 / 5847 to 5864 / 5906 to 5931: 1.0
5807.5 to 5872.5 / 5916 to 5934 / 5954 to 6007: 0.4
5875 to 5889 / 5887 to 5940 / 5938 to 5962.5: 2.1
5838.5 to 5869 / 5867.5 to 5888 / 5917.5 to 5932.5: -1.8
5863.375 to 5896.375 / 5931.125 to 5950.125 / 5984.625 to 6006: -0.6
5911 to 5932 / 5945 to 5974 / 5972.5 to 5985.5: 0.5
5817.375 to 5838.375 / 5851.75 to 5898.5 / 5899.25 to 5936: 1.4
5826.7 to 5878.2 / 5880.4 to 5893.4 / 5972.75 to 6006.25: 2.0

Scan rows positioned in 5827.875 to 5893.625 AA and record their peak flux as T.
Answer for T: 2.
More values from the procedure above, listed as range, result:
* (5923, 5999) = 1.6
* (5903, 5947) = 1.55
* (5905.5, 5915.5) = 1.37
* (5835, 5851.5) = 1.71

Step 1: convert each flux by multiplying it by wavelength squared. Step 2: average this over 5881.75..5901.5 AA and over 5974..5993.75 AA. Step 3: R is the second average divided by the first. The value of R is 1.2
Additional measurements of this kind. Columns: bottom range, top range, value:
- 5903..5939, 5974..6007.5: 1.04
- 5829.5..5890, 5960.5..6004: 1.03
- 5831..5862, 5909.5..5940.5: 1.02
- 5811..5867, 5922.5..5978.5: 1.03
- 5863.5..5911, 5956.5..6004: 1.07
